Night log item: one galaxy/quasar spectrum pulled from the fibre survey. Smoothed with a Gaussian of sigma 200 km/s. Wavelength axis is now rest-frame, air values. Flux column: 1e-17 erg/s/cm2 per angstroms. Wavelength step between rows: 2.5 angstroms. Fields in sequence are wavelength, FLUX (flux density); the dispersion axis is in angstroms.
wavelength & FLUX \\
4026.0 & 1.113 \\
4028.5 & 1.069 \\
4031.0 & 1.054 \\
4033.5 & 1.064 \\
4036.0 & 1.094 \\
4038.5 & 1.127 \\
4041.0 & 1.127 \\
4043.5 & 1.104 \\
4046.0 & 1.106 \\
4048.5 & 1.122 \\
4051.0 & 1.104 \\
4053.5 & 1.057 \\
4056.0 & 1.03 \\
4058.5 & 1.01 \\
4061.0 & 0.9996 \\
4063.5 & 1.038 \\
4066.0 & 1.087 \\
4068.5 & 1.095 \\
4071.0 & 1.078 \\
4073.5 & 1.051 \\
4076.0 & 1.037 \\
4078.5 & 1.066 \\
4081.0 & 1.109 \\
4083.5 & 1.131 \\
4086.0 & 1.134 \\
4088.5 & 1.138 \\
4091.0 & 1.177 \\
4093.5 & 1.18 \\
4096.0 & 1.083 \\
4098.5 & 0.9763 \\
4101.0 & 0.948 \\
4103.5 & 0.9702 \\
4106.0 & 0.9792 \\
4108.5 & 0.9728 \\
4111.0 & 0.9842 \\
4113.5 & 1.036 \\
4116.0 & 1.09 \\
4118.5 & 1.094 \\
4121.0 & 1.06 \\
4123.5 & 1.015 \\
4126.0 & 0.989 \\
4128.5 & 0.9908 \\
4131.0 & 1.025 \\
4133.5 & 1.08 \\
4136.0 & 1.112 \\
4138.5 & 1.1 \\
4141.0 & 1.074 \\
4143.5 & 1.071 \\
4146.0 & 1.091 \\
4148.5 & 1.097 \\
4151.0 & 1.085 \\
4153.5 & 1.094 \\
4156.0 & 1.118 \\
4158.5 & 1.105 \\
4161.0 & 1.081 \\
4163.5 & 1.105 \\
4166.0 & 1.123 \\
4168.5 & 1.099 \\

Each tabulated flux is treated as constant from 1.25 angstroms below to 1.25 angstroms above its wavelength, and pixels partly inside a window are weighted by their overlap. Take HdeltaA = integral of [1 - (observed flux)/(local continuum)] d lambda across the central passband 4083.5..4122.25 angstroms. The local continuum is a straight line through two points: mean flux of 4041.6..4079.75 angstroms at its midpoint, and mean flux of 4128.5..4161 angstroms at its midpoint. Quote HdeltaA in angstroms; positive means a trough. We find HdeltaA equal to 0.64 angstroms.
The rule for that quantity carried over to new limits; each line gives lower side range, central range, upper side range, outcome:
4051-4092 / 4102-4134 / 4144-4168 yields 2.0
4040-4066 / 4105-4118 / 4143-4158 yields 0.8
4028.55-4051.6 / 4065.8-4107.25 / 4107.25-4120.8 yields -0.5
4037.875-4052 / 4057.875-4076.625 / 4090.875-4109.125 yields 0.5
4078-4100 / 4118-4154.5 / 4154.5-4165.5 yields 1.4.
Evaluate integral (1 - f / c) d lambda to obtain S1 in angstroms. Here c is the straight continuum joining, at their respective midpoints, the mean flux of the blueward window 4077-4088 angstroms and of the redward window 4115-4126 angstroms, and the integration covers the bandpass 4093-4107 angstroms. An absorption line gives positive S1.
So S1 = 0.9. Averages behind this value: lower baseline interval 1.11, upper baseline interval 1.06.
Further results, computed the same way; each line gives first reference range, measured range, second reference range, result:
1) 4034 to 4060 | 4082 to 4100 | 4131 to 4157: -0.45 angstroms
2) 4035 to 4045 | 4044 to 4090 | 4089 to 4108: 0.14 angstroms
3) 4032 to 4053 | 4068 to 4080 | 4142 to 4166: 0.40 angstroms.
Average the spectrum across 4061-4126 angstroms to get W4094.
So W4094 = 1.06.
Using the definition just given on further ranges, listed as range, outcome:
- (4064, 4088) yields 1.09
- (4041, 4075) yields 1.07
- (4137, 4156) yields 1.09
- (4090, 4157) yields 1.05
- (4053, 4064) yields 1.02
